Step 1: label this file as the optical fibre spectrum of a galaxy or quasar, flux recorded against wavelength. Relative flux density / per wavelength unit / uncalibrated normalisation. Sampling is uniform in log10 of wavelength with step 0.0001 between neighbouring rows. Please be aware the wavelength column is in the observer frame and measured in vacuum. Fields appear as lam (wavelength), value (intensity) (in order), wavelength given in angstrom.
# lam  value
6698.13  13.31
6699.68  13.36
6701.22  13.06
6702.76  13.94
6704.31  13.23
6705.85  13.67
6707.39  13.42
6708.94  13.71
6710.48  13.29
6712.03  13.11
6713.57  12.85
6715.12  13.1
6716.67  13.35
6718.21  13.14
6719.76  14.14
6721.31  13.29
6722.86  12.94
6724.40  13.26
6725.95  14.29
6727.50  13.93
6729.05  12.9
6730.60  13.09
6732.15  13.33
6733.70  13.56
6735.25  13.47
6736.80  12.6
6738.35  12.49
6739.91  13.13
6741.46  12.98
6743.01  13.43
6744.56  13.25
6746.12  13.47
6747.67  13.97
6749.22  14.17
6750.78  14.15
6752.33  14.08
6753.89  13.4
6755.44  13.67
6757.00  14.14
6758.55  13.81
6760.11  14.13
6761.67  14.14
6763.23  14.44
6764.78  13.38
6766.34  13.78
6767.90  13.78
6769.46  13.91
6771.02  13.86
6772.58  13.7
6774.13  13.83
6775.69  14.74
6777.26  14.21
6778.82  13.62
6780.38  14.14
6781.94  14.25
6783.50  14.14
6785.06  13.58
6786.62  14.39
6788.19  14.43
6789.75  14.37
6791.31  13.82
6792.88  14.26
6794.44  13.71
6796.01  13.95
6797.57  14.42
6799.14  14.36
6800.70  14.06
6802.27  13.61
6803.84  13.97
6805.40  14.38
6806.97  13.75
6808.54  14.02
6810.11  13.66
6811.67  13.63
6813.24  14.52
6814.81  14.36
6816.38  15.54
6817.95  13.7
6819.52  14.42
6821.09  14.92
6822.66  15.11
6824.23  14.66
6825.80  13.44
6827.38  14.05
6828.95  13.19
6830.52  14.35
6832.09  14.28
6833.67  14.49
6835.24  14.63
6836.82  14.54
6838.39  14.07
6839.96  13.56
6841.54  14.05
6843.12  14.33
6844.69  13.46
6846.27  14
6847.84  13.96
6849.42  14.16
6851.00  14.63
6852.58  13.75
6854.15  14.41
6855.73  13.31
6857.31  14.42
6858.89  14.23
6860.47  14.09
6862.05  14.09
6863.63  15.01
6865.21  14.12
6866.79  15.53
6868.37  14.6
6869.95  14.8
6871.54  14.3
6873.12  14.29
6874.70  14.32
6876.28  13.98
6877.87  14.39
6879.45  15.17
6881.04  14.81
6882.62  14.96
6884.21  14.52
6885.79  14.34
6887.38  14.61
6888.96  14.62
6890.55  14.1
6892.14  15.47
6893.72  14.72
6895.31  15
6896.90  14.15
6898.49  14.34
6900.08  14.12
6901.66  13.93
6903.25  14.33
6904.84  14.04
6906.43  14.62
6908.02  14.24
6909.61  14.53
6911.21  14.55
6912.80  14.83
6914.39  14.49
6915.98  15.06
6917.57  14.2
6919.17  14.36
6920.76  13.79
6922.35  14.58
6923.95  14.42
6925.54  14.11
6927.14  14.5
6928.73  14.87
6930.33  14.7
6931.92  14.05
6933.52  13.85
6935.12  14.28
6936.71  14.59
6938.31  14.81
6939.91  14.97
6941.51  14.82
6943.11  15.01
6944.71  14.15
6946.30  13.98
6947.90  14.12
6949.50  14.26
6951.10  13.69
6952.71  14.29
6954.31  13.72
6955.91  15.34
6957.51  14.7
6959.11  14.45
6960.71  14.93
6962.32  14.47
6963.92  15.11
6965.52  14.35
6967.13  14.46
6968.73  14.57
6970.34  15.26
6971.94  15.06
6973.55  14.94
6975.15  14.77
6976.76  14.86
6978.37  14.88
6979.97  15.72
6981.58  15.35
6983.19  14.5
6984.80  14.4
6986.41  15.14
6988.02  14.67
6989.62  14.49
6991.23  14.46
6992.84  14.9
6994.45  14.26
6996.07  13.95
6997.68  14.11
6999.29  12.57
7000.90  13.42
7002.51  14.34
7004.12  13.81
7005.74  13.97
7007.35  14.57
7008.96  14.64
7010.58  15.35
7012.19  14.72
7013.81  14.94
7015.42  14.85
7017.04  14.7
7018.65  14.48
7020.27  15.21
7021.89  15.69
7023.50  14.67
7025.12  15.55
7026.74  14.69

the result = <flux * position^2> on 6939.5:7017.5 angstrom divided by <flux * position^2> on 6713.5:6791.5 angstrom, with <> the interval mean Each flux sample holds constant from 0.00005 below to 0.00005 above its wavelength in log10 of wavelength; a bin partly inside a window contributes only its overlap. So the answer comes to 1.1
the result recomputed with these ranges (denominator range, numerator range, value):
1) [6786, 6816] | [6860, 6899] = 1.06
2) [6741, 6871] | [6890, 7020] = 1.07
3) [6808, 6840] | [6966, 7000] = 1.07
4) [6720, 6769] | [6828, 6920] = 1.10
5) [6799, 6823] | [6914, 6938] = 1.05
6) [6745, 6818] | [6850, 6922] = 1.06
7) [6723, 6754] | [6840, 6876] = 1.10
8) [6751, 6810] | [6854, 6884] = 1.06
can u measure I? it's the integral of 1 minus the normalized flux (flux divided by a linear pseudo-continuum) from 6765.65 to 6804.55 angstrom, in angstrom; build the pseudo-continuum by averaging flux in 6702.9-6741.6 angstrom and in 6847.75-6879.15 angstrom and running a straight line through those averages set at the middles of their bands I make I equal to -0.8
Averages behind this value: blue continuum 13.3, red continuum 14.3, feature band 14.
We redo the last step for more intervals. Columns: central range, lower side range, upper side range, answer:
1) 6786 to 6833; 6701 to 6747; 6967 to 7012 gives -1.6 angstrom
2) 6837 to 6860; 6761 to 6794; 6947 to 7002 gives 0.3 angstrom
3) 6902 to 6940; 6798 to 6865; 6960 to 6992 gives 0.4 angstrom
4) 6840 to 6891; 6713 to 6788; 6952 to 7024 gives -0.8 angstrom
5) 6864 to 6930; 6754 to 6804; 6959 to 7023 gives -0.7 angstrom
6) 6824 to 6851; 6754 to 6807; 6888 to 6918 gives 0.3 angstrom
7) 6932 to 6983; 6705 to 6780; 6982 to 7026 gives -0.9 angstrom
